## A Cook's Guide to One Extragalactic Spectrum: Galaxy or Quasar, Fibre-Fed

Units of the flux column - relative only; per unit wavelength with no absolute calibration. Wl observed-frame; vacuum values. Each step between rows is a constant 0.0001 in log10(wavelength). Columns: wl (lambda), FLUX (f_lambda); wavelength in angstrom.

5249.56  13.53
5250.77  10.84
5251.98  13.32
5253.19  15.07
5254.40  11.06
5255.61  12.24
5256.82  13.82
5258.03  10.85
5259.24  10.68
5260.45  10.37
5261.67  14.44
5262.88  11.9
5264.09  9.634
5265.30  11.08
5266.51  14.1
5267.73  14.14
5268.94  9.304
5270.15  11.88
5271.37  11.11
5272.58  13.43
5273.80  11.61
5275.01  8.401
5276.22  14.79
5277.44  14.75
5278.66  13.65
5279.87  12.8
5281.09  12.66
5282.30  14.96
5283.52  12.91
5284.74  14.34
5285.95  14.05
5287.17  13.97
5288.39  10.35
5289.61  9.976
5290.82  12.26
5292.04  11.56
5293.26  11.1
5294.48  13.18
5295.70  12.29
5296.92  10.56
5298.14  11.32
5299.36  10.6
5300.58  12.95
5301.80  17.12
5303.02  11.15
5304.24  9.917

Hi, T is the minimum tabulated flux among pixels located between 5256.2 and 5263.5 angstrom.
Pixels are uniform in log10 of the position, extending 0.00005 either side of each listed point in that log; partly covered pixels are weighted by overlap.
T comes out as 10.37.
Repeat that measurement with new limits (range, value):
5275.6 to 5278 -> 14.75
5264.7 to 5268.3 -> 11.08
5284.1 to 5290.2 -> 9.976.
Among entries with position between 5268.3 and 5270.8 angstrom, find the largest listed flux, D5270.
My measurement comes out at 11.88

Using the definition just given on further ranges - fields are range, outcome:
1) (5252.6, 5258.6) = 15.07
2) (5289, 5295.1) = 13.18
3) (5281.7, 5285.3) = 14.96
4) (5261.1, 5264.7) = 14.44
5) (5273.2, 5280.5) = 14.79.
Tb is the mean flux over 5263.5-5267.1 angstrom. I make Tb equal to 11.6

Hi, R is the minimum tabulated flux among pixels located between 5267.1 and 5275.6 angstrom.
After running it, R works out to 8.401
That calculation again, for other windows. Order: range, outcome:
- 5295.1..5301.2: 10.56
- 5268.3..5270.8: 9.304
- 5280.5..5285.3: 12.66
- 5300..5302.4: 12.95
